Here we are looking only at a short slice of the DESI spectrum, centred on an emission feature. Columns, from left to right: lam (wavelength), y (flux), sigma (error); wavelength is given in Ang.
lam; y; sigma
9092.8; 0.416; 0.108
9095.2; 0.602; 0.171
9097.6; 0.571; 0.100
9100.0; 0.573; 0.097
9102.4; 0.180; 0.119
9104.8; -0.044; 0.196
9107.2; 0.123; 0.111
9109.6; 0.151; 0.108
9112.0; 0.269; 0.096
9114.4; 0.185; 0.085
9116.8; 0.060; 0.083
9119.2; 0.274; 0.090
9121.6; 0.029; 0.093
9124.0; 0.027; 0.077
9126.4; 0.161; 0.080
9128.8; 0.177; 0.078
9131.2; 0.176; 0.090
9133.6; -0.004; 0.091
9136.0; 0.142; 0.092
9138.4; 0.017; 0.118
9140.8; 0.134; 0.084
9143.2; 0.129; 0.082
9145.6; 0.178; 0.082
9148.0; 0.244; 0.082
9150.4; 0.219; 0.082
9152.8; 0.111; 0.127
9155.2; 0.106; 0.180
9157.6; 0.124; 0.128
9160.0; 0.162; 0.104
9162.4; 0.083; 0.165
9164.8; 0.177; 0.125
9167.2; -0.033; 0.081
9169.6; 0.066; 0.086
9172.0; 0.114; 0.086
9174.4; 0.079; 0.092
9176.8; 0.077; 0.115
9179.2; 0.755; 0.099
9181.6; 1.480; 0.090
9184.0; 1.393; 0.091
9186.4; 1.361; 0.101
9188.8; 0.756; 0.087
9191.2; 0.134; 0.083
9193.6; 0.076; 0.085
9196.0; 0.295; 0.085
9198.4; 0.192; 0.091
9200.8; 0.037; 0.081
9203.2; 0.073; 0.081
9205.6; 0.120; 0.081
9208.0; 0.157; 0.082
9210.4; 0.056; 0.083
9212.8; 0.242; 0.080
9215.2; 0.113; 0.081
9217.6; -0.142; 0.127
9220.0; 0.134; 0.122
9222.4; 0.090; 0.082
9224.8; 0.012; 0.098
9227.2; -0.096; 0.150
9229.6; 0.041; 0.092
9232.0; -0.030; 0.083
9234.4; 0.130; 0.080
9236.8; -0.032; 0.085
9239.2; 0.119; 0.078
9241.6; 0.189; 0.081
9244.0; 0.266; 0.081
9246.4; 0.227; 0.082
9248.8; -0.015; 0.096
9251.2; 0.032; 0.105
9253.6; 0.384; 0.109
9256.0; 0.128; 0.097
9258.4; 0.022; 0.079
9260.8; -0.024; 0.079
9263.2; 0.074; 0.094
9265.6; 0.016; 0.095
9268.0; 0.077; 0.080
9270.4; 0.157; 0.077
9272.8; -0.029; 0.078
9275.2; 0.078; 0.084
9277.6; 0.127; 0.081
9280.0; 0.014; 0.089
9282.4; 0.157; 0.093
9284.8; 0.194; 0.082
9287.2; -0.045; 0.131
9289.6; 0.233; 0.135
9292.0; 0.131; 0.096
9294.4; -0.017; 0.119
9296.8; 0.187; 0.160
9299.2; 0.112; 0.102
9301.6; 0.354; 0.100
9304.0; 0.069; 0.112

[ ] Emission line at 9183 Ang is [O III]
